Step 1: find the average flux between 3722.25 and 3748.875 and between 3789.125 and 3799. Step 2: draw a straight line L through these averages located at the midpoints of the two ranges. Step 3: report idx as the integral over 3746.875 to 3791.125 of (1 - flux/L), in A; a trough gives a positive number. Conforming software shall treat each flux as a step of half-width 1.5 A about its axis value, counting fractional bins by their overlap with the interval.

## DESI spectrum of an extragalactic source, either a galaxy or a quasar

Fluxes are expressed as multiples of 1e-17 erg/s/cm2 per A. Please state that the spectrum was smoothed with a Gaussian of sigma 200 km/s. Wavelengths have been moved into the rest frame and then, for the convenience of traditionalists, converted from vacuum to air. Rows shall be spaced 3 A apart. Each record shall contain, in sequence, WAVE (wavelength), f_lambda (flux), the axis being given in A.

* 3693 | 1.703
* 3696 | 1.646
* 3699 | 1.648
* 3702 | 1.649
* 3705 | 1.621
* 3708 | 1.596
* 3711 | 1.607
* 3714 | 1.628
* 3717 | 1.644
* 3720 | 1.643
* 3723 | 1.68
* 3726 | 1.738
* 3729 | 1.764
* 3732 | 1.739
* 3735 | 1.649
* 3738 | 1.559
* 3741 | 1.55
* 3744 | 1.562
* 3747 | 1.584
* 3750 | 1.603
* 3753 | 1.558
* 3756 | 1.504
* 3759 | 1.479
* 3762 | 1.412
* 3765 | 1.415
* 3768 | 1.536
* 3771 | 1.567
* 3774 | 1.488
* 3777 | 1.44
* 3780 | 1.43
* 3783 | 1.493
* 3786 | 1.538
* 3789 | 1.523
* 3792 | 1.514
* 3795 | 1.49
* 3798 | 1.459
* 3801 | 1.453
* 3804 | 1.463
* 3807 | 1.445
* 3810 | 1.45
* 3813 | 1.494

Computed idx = 1.60 A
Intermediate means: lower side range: 1.65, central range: 1.5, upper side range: 1.49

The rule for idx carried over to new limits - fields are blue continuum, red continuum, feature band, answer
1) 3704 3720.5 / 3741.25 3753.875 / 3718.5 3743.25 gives -1.0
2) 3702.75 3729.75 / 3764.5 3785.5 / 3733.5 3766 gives 0.5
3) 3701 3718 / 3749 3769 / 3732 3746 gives -0.4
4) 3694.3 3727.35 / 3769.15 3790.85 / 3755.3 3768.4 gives 0.6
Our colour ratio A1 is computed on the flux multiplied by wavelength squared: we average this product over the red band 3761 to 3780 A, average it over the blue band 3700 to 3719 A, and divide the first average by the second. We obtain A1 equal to 0.94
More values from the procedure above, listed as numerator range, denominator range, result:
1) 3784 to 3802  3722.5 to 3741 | 0.92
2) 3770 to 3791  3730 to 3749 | 0.95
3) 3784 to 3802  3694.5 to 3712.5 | 0.96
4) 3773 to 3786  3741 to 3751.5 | 0.95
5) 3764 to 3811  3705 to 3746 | 0.93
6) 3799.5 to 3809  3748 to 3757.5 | 0.96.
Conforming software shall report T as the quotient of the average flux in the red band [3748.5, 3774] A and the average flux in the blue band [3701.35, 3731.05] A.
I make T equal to 0.91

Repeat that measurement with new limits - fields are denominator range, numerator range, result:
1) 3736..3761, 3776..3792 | 0.96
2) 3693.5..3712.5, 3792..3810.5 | 0.90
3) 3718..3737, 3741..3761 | 0.91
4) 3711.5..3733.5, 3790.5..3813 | 0.87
